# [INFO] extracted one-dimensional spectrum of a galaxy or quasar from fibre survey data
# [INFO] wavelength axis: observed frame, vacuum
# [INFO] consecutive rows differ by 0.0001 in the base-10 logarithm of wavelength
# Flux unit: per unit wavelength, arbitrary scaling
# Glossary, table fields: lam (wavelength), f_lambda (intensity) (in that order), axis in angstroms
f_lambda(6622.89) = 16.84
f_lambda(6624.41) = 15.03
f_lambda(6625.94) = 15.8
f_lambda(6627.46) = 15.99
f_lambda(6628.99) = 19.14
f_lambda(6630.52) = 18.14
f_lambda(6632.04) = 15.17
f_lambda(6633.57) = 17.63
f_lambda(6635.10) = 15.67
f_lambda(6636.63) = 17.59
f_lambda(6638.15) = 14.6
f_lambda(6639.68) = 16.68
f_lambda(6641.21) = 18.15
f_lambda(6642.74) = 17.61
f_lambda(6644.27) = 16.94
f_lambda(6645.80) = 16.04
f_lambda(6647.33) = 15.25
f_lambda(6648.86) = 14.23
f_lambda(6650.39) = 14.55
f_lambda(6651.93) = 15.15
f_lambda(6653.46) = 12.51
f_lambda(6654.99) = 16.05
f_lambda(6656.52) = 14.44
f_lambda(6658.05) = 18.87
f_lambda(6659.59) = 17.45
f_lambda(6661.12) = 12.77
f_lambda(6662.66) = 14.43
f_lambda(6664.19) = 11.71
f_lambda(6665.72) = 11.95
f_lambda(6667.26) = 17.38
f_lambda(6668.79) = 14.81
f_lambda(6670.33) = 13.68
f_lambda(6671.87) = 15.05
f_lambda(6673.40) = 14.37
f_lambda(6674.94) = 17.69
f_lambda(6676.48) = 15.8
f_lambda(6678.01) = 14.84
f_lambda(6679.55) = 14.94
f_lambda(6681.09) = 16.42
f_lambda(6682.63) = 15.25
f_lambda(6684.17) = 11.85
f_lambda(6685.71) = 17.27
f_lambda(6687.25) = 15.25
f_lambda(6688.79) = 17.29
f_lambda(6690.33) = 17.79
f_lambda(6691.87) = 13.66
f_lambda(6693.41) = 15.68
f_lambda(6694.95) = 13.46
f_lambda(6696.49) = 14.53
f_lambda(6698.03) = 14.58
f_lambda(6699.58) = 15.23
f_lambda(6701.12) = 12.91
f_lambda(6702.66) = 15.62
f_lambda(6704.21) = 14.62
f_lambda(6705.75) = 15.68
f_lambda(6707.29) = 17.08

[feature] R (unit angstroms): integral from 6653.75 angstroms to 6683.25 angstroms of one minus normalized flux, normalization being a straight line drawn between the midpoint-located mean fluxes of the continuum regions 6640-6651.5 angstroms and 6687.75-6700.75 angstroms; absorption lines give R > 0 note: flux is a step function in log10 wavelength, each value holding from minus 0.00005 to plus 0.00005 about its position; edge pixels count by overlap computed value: 1.1 angstroms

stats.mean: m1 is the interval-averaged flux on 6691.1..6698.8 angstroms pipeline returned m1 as 14.4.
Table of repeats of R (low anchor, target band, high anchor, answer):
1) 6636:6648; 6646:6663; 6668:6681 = 1.0 angstroms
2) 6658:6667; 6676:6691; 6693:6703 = -1.3 angstroms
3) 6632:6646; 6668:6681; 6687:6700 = 0.5 angstroms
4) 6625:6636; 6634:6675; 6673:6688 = 1.9 angstroms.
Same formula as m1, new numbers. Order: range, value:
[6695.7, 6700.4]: 14.8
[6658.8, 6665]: 14.1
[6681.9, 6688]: 14.9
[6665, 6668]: 14.7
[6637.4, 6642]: 16.5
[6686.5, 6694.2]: 15.9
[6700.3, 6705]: 14.4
